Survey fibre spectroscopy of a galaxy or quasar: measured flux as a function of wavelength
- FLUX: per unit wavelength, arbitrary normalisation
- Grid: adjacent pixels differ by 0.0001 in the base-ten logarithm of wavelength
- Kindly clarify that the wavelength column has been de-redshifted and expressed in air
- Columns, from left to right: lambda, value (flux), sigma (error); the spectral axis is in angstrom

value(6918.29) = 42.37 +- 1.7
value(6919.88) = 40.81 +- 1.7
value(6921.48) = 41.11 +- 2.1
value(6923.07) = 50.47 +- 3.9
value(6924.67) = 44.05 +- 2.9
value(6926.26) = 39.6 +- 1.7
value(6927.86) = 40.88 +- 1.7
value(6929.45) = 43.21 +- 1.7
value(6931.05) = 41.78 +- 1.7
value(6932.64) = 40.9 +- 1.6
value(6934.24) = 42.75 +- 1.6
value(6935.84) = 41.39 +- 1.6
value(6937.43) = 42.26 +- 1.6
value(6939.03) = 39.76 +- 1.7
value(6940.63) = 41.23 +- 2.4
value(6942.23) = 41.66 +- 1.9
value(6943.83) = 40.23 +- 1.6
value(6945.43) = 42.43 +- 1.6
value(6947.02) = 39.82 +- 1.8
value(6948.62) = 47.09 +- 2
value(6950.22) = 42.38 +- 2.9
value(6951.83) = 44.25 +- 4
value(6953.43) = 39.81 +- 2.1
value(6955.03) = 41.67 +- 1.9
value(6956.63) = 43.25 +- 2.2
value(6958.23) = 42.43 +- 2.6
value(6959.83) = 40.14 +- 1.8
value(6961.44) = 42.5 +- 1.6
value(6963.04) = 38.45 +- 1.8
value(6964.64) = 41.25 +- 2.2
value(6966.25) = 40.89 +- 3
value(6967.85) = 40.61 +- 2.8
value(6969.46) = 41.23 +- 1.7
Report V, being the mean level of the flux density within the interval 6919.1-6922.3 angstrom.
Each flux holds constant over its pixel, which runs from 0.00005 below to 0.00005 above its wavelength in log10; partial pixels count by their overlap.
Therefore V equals 41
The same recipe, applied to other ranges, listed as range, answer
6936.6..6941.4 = 41.1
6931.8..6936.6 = 41.7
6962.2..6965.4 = 39.9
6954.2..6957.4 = 42.5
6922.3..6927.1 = 44.6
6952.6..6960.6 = 41.5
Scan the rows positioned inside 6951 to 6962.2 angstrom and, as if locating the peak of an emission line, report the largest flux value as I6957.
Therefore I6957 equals 44.25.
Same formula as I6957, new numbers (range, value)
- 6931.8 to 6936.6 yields 42.75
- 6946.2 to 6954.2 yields 47.09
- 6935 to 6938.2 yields 42.26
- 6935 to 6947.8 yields 42.43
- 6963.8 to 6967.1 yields 41.25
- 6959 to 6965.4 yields 42.5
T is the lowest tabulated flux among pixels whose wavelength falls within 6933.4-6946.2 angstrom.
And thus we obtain 39.76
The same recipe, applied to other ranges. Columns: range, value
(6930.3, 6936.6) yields 40.9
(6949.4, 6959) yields 39.81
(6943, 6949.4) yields 39.82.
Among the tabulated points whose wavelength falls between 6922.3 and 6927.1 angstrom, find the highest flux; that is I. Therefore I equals 50.47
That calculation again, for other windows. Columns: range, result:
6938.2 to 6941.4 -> 41.23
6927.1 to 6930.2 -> 43.21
